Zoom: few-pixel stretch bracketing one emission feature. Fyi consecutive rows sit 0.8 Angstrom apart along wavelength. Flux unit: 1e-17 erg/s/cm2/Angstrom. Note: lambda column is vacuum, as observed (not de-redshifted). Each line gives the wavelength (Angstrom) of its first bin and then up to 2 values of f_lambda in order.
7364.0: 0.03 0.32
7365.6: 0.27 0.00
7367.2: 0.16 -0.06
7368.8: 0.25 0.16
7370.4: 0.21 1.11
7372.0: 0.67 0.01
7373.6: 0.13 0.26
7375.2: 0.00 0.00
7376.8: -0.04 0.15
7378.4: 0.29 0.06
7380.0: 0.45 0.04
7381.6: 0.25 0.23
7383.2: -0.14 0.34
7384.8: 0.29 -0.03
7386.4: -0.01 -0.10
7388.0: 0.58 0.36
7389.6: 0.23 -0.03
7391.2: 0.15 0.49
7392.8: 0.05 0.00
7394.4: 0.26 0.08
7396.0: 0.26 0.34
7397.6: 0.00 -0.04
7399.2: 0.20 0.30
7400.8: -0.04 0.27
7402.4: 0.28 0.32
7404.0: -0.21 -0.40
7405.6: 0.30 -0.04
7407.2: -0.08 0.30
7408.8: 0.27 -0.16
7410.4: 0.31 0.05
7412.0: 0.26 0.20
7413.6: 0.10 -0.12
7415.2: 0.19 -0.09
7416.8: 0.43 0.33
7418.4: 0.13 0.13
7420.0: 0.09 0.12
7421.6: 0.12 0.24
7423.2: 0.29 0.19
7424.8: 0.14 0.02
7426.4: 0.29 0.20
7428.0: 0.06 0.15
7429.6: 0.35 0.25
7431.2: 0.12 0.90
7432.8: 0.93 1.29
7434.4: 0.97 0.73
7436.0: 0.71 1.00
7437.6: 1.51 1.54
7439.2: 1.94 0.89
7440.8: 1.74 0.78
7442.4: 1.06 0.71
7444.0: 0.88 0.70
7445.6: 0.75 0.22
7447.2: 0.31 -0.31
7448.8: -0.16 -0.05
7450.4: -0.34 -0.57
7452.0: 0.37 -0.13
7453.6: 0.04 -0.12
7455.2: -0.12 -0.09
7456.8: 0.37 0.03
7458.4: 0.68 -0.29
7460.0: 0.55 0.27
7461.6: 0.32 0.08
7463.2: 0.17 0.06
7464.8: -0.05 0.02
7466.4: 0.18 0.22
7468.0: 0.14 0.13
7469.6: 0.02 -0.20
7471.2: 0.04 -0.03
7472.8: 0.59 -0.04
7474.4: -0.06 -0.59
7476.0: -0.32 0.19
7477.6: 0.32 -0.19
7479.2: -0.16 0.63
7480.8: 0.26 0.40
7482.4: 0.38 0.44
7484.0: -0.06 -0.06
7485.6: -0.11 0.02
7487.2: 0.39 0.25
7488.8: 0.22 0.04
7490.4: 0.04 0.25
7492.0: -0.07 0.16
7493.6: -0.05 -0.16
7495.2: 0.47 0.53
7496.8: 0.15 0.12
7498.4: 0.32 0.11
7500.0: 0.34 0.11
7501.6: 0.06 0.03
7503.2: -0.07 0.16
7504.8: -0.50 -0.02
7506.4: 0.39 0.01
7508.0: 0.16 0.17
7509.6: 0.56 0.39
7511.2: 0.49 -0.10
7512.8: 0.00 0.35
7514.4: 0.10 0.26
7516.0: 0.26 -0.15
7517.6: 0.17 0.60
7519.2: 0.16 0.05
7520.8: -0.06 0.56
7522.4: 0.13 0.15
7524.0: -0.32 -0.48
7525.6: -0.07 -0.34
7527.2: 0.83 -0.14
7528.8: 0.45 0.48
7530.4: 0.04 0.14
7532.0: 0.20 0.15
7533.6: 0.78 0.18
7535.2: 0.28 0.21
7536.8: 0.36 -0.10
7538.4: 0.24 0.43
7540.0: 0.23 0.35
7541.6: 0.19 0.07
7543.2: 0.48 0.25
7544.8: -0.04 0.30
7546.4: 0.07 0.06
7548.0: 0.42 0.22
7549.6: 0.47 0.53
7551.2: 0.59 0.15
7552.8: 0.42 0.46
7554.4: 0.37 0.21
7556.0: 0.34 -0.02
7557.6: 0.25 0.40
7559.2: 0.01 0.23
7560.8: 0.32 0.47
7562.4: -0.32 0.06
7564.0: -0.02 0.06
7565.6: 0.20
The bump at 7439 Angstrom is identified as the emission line [O II]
